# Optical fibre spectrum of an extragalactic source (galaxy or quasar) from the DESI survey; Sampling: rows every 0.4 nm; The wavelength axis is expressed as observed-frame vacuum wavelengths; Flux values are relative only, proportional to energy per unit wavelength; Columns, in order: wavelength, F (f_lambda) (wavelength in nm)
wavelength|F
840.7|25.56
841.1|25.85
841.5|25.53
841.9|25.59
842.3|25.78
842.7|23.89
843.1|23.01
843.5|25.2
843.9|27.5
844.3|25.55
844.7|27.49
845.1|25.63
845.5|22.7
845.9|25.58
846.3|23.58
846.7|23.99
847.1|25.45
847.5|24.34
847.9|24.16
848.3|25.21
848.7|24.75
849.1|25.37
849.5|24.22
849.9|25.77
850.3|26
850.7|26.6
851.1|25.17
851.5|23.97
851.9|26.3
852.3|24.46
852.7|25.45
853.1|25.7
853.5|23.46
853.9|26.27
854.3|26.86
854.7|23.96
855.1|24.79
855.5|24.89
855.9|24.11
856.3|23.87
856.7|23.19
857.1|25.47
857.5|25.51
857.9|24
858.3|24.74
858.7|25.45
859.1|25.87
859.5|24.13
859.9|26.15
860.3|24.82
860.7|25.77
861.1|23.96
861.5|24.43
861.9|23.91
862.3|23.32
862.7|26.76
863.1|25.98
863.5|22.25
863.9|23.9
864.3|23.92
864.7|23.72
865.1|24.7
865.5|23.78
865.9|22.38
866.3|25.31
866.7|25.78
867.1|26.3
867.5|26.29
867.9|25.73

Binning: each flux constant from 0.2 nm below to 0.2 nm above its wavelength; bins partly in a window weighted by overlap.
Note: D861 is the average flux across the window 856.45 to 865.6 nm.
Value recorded 24.6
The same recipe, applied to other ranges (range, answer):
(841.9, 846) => 25.2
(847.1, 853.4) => 25.1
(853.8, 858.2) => 24.8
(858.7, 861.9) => 25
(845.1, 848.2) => 24.4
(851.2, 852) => 25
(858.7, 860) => 25.3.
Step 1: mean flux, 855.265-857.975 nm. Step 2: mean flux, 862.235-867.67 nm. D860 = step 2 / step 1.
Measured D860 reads 1.0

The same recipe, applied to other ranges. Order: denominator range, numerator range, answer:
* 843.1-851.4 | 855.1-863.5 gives 0.98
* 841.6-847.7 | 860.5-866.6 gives 0.97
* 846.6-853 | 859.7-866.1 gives 0.97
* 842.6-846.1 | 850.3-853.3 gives 1.01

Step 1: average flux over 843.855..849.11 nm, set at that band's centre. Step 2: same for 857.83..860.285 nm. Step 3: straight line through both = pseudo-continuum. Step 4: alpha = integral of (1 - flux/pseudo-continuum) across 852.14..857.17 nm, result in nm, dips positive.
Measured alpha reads 0.05 nm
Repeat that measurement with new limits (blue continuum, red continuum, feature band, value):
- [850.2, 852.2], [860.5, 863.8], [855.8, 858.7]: 0.06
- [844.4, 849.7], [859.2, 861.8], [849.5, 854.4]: -0.11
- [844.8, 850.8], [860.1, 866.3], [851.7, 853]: -0.04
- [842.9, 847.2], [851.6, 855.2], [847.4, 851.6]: 0.01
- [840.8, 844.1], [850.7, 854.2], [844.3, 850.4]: 0.08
